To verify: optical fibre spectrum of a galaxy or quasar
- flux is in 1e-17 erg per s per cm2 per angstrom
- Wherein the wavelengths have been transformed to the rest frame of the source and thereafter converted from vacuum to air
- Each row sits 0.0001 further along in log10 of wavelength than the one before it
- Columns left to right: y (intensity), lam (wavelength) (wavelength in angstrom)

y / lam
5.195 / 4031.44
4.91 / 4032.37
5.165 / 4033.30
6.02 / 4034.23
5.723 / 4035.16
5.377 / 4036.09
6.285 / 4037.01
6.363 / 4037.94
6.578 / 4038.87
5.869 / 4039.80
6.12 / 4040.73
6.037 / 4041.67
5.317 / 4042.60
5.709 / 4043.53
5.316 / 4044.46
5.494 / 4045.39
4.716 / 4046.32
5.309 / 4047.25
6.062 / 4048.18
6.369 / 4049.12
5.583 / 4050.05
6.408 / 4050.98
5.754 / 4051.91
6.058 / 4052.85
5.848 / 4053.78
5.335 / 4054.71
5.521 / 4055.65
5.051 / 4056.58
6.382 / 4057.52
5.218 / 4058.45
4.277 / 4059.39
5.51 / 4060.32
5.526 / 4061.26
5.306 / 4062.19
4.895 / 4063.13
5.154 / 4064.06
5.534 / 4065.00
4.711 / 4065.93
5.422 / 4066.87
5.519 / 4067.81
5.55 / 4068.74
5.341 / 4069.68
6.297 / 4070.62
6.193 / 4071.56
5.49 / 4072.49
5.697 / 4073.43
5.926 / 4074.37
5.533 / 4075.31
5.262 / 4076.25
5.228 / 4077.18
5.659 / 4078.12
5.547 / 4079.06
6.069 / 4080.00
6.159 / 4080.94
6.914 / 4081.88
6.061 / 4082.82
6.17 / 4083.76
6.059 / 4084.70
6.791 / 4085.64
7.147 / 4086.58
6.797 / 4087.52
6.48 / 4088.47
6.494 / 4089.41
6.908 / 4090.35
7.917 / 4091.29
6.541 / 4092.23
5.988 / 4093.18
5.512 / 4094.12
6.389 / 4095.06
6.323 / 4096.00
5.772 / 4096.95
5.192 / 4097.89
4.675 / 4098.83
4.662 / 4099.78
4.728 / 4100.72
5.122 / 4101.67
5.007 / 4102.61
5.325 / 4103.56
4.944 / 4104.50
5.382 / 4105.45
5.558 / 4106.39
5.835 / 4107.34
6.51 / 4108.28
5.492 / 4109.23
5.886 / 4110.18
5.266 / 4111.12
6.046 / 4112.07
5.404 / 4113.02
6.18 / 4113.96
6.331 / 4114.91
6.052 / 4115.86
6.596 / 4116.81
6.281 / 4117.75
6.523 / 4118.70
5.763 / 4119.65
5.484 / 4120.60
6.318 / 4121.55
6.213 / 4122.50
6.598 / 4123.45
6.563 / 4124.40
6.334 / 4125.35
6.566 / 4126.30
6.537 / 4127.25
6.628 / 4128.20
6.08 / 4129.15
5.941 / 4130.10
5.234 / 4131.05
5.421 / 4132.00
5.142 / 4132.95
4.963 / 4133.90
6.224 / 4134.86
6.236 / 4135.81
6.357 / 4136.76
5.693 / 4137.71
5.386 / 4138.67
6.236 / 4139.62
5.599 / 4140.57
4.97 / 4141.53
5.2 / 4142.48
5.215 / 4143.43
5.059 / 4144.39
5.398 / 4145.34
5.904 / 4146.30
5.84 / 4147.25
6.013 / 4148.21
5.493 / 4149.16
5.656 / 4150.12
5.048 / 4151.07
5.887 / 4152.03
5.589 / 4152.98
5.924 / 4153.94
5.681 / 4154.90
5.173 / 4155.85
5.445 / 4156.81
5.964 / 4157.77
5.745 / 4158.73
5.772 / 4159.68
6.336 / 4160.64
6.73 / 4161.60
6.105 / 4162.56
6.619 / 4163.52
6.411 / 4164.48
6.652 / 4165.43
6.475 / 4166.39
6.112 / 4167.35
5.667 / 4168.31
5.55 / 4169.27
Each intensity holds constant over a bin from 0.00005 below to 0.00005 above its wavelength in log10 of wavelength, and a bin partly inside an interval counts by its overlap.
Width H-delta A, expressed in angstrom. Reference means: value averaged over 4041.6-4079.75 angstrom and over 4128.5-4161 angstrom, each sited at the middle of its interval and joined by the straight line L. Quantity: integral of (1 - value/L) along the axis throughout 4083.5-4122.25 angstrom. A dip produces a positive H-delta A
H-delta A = -2.5 angstrom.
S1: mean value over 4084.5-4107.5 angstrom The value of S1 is 5.9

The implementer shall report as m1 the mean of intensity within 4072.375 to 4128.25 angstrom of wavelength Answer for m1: 5.98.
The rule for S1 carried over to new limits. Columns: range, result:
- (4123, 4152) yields 5.79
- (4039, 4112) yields 5.73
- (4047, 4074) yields 5.57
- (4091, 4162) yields 5.79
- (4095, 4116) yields 5.54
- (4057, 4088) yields 5.74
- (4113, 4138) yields 6.08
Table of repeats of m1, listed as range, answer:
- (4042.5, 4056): 5.66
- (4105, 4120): 5.95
